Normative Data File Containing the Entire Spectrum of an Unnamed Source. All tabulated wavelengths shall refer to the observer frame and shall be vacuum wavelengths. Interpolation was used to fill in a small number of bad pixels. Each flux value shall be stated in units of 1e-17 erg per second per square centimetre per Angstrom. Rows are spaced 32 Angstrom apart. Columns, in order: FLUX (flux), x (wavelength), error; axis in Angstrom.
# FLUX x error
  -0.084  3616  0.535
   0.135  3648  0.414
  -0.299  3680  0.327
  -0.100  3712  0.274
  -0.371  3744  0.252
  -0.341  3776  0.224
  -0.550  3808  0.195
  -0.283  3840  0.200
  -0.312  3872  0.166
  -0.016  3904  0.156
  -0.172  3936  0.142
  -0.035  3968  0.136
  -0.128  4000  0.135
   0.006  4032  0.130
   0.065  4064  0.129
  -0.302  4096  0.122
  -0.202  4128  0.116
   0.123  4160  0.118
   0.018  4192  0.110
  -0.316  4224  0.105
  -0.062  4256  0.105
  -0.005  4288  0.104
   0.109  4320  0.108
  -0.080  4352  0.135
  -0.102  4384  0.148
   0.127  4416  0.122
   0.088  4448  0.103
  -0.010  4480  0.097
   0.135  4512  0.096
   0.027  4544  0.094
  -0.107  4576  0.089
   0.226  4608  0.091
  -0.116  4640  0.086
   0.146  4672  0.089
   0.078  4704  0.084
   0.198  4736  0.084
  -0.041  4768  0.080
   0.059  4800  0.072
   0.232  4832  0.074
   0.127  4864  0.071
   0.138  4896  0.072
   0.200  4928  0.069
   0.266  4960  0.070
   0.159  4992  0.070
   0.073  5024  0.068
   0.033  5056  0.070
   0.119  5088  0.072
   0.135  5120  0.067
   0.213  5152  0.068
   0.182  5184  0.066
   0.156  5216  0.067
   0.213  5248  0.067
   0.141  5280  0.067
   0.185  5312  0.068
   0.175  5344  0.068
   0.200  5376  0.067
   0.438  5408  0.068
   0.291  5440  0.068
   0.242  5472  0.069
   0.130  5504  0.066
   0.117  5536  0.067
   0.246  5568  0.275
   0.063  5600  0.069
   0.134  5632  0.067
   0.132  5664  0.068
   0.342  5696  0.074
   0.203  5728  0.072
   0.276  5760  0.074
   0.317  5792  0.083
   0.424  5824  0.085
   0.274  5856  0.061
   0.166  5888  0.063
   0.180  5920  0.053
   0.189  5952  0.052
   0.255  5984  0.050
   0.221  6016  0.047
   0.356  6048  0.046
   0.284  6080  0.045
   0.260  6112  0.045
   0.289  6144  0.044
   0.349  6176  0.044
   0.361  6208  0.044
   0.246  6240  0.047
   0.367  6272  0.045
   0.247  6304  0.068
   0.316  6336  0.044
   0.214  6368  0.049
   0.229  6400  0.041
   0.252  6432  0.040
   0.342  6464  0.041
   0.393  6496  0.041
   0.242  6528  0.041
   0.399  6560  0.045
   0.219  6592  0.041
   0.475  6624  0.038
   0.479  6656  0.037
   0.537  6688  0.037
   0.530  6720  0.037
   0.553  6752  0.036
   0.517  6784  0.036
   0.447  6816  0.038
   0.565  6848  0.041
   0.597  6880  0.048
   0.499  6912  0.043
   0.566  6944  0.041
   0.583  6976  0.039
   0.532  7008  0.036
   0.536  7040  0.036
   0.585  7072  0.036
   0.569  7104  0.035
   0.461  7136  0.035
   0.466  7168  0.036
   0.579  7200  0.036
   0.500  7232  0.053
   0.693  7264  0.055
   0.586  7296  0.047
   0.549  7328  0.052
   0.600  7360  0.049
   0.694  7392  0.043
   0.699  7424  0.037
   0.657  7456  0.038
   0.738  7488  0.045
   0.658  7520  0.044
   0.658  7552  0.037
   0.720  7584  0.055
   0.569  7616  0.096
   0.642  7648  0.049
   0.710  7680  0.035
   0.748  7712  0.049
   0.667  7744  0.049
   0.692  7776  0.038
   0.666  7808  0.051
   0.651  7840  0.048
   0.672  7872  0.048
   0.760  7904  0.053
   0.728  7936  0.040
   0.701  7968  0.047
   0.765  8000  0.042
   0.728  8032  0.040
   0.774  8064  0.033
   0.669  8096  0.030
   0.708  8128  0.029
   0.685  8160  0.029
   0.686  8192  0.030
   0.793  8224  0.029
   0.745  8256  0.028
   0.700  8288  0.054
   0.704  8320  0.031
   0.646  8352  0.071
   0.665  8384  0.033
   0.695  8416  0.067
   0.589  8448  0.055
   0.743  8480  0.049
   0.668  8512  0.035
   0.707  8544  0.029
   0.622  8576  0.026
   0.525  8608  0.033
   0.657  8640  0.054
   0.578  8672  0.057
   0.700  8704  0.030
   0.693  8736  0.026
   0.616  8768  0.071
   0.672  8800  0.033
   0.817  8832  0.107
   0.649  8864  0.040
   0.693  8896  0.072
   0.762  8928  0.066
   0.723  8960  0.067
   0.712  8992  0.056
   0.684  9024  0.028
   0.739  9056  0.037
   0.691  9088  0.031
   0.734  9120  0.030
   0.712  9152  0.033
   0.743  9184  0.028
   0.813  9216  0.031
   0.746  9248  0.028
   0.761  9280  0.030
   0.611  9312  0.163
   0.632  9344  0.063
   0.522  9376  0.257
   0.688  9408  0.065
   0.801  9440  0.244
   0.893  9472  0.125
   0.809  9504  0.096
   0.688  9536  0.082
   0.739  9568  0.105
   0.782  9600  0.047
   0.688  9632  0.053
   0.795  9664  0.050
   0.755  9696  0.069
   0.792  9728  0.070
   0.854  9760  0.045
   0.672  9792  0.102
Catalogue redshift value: 0.662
